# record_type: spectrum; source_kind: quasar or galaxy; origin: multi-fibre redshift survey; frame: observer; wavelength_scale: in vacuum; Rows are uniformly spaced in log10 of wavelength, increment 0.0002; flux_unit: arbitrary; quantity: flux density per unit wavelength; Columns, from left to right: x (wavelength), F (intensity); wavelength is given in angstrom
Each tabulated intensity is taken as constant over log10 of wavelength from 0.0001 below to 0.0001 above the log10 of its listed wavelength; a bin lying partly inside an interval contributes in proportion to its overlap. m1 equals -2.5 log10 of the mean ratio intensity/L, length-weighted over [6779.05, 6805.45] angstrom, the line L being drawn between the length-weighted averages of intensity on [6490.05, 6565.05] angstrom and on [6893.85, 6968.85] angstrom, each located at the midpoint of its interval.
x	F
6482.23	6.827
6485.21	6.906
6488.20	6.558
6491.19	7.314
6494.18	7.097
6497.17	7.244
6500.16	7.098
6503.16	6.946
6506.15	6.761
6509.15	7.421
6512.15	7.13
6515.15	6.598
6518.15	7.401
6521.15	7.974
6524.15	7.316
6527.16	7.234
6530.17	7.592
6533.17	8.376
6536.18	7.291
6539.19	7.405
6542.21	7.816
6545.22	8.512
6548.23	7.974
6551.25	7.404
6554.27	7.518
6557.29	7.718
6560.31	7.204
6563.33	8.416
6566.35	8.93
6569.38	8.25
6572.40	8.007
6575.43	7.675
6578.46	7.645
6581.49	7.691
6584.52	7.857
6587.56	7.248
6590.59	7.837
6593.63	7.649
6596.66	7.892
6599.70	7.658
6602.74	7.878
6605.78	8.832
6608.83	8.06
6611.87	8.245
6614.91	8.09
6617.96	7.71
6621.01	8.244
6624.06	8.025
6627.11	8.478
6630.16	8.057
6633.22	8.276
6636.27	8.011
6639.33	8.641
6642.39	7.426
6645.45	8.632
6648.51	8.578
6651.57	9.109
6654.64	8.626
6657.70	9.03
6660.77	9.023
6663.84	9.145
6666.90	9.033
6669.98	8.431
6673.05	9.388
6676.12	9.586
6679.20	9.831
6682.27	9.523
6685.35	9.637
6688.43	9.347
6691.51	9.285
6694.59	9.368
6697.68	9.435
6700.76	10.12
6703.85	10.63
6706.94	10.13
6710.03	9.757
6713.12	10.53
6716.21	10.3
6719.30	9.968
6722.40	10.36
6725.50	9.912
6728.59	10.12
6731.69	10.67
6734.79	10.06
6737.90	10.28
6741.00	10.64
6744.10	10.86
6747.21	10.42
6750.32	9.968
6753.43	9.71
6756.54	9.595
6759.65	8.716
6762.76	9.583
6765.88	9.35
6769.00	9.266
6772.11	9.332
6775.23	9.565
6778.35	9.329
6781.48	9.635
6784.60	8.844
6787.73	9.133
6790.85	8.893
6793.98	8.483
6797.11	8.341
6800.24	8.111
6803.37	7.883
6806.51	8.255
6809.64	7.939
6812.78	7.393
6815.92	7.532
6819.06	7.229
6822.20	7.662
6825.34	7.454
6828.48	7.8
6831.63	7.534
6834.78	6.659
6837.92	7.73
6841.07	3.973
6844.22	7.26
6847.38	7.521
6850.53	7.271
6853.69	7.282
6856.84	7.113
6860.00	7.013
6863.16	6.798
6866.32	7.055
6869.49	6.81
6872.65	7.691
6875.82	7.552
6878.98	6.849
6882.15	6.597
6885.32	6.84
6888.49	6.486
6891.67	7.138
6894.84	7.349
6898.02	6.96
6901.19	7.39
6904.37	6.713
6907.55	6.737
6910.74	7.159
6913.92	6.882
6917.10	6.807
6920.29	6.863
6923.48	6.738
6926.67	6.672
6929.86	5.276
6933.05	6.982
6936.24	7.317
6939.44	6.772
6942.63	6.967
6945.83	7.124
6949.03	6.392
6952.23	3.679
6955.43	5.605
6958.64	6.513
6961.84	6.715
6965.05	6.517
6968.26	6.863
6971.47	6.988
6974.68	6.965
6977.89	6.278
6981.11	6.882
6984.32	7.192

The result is -0.25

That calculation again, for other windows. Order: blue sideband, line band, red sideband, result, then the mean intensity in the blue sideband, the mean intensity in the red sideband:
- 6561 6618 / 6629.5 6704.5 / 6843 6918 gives -0.17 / 7.97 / 7.05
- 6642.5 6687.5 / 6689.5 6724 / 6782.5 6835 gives -0.14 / 9.06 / 8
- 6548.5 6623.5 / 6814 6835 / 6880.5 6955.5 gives -0.07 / 7.9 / 6.66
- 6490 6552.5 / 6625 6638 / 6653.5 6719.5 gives 0.08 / 7.43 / 9.55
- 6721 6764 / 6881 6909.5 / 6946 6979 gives 0.08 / 10.1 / 6.29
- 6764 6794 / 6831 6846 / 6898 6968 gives 0.24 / 9.22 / 6.58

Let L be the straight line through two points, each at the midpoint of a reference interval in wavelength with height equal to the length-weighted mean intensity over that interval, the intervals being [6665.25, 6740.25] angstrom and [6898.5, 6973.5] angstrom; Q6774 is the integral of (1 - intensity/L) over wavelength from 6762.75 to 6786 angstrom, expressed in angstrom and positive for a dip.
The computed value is -1.3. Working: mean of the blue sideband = 9.83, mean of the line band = 9.35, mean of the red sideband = 6.6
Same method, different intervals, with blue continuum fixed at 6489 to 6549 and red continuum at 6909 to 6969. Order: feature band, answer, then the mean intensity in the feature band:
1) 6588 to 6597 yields -0.57 angstrom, 7.72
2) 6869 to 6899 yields -1.84 angstrom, 7.04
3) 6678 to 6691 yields -4.60 angstrom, 9.56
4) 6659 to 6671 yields -3.10 angstrom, 8.93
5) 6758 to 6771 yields -4.44 angstrom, 9.24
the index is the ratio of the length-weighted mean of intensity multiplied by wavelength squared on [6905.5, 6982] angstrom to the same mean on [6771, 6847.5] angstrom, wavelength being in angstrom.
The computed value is 0.86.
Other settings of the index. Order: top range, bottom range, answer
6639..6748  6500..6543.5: 1.38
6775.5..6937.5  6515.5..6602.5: 1.04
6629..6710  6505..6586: 1.23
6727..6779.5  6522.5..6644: 1.31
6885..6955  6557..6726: 0.83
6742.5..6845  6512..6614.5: 1.16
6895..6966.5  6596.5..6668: 0.86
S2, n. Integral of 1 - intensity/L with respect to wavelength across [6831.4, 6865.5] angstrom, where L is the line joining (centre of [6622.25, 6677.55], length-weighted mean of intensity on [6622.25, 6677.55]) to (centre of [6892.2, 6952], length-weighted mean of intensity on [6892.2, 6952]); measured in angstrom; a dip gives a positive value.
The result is 1.75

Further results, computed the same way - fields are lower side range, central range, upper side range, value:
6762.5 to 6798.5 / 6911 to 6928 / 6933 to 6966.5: 0.1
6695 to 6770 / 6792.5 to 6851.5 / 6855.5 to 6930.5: 5.8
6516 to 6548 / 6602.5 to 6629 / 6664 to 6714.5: 1.6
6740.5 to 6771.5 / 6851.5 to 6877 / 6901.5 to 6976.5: 2.3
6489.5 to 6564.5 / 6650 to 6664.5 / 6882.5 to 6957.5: -3.6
